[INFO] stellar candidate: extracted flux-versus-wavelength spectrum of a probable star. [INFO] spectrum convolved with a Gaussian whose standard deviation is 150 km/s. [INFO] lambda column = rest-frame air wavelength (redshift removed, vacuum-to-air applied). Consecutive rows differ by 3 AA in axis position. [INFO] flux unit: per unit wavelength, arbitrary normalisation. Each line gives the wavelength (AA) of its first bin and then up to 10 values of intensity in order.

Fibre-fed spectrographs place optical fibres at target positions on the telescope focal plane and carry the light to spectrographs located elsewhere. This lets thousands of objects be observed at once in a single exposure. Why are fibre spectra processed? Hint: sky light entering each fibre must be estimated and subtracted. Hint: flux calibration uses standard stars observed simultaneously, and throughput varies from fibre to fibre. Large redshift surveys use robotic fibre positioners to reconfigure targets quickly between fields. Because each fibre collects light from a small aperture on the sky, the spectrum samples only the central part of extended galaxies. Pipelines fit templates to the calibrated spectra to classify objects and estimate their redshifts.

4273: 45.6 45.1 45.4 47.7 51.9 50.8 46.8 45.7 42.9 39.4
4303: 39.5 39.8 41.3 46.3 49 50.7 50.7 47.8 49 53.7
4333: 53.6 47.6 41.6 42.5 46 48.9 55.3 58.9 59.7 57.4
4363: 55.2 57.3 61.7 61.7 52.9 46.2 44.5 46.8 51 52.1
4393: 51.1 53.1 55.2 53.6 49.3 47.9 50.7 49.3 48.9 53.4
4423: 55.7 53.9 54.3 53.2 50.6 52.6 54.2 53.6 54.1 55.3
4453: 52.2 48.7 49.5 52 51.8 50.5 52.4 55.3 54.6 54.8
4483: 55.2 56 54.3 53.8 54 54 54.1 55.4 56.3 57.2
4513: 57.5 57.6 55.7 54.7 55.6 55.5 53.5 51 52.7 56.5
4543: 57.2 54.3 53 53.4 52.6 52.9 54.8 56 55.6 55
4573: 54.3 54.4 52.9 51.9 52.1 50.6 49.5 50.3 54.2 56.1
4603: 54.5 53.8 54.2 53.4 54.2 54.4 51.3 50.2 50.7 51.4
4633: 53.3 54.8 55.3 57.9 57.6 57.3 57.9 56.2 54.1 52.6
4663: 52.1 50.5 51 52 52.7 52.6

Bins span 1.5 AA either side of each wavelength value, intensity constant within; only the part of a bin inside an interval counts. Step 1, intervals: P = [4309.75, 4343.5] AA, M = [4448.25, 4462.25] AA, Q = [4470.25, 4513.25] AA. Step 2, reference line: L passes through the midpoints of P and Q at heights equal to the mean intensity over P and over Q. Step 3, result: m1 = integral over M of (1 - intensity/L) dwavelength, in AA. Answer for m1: 0.51 AA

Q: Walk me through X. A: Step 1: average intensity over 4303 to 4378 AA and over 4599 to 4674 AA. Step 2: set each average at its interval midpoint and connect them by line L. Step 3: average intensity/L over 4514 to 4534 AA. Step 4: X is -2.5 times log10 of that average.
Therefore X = -0.05 mag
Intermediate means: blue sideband 50.9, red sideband 53.8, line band 55.2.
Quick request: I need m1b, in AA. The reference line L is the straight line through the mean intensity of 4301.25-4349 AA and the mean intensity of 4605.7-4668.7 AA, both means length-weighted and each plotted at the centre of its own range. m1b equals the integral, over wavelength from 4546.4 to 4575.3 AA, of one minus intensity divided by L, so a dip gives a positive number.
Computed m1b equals -1.1 AA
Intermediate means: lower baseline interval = 46.7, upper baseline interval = 53.9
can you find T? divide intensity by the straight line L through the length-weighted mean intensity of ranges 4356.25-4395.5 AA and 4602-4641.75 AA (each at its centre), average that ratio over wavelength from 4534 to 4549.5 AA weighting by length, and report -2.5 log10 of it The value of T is -0.02 mag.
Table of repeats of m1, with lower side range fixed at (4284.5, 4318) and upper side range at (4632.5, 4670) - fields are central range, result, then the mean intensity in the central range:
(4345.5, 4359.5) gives -2.6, 55.1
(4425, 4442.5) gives -1.6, 53.1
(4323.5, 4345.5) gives -0.9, 47.8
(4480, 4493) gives -1.2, 54.9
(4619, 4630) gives 0.6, 51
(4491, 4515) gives -2.3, 55.4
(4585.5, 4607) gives 0.2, 52.7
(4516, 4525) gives -0.8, 55.7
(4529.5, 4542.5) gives -0.6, 53.7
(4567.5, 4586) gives -0.3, 53.6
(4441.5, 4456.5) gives -1.3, 53.1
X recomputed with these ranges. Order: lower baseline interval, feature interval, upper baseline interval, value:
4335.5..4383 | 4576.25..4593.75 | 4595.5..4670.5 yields 0.04 mag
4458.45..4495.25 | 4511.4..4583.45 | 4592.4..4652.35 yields -0.01 mag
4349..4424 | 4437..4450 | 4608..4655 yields -0.01 mag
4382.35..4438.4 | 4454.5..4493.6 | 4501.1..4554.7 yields 0.01 mag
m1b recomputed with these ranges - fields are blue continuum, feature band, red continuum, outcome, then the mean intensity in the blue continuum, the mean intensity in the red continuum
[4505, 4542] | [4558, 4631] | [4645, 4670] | 2.1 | 55.3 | 54.2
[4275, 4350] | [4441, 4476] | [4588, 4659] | -1.7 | 46.6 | 53.9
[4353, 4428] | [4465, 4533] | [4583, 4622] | -2.3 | 53.1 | 53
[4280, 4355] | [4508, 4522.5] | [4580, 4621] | -1.5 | 47.4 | 53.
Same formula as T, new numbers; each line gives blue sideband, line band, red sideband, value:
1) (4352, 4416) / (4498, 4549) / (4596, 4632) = -0.04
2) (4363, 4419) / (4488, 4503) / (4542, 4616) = -0.02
